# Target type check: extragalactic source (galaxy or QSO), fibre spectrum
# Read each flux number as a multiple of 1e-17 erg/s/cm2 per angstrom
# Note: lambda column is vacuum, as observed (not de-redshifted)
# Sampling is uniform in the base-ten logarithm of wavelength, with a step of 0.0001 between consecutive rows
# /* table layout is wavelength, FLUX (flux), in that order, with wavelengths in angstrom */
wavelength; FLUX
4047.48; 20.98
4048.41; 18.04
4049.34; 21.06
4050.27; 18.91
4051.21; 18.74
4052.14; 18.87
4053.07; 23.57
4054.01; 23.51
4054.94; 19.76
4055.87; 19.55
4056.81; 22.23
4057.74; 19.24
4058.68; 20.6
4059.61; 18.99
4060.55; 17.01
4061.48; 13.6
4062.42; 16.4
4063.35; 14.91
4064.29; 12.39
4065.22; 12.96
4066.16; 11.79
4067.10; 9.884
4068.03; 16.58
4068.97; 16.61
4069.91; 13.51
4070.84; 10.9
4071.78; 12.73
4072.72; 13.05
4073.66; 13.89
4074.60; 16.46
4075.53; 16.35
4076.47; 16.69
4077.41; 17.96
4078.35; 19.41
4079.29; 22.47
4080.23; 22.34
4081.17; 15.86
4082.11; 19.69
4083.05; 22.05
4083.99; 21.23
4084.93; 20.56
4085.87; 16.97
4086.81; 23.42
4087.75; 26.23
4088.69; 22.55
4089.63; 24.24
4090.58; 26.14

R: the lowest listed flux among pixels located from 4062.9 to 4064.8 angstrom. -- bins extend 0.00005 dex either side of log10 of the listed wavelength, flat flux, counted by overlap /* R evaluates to 12.39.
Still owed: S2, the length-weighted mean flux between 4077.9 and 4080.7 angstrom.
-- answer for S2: 21.4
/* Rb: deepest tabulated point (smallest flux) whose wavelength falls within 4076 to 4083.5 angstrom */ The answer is 15.86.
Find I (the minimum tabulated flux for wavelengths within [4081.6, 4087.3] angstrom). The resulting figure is 16.97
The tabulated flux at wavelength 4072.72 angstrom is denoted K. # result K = 13.05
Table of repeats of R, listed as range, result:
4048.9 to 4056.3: 18.74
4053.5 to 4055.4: 19.76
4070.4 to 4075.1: 10.9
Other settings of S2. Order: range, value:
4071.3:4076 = 14.5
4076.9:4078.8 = 18.6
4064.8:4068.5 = 12.8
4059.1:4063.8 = 16.2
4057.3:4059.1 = 19.9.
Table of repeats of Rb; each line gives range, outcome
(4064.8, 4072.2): 9.884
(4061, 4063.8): 13.6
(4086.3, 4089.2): 22.55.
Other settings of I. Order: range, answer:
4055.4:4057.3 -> 19.55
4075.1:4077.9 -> 16.35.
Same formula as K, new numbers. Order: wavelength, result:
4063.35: 14.91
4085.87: 16.97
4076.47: 16.69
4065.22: 12.96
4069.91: 13.51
